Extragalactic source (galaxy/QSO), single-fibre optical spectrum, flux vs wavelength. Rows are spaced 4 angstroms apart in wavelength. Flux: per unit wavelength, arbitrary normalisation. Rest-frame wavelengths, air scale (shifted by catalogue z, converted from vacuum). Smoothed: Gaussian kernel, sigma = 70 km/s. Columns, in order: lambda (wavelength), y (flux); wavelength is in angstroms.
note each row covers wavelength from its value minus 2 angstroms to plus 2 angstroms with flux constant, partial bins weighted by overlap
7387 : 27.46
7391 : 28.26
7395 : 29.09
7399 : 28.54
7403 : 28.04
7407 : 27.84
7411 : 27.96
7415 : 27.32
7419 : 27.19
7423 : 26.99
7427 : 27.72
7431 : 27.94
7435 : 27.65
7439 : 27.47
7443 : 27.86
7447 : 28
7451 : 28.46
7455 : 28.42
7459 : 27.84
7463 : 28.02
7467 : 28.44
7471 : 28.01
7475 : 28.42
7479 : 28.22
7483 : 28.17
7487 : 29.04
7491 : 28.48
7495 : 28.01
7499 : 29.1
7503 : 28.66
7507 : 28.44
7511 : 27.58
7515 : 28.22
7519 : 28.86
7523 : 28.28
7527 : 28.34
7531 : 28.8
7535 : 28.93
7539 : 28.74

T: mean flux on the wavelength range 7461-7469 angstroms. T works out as 28.2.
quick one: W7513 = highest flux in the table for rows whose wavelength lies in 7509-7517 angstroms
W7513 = 28.22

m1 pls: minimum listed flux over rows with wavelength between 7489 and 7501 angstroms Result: 28.01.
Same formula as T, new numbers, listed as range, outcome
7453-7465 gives 28.1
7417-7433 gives 27.5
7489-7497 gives 28.2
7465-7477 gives 28.3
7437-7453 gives 27.9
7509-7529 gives 28.3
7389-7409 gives 28.4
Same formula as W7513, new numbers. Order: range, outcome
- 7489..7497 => 28.48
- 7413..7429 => 27.72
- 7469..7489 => 29.04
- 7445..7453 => 28.46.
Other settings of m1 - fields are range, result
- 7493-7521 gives 27.58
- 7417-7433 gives 26.99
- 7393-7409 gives 27.84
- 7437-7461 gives 27.47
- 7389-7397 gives 28.26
